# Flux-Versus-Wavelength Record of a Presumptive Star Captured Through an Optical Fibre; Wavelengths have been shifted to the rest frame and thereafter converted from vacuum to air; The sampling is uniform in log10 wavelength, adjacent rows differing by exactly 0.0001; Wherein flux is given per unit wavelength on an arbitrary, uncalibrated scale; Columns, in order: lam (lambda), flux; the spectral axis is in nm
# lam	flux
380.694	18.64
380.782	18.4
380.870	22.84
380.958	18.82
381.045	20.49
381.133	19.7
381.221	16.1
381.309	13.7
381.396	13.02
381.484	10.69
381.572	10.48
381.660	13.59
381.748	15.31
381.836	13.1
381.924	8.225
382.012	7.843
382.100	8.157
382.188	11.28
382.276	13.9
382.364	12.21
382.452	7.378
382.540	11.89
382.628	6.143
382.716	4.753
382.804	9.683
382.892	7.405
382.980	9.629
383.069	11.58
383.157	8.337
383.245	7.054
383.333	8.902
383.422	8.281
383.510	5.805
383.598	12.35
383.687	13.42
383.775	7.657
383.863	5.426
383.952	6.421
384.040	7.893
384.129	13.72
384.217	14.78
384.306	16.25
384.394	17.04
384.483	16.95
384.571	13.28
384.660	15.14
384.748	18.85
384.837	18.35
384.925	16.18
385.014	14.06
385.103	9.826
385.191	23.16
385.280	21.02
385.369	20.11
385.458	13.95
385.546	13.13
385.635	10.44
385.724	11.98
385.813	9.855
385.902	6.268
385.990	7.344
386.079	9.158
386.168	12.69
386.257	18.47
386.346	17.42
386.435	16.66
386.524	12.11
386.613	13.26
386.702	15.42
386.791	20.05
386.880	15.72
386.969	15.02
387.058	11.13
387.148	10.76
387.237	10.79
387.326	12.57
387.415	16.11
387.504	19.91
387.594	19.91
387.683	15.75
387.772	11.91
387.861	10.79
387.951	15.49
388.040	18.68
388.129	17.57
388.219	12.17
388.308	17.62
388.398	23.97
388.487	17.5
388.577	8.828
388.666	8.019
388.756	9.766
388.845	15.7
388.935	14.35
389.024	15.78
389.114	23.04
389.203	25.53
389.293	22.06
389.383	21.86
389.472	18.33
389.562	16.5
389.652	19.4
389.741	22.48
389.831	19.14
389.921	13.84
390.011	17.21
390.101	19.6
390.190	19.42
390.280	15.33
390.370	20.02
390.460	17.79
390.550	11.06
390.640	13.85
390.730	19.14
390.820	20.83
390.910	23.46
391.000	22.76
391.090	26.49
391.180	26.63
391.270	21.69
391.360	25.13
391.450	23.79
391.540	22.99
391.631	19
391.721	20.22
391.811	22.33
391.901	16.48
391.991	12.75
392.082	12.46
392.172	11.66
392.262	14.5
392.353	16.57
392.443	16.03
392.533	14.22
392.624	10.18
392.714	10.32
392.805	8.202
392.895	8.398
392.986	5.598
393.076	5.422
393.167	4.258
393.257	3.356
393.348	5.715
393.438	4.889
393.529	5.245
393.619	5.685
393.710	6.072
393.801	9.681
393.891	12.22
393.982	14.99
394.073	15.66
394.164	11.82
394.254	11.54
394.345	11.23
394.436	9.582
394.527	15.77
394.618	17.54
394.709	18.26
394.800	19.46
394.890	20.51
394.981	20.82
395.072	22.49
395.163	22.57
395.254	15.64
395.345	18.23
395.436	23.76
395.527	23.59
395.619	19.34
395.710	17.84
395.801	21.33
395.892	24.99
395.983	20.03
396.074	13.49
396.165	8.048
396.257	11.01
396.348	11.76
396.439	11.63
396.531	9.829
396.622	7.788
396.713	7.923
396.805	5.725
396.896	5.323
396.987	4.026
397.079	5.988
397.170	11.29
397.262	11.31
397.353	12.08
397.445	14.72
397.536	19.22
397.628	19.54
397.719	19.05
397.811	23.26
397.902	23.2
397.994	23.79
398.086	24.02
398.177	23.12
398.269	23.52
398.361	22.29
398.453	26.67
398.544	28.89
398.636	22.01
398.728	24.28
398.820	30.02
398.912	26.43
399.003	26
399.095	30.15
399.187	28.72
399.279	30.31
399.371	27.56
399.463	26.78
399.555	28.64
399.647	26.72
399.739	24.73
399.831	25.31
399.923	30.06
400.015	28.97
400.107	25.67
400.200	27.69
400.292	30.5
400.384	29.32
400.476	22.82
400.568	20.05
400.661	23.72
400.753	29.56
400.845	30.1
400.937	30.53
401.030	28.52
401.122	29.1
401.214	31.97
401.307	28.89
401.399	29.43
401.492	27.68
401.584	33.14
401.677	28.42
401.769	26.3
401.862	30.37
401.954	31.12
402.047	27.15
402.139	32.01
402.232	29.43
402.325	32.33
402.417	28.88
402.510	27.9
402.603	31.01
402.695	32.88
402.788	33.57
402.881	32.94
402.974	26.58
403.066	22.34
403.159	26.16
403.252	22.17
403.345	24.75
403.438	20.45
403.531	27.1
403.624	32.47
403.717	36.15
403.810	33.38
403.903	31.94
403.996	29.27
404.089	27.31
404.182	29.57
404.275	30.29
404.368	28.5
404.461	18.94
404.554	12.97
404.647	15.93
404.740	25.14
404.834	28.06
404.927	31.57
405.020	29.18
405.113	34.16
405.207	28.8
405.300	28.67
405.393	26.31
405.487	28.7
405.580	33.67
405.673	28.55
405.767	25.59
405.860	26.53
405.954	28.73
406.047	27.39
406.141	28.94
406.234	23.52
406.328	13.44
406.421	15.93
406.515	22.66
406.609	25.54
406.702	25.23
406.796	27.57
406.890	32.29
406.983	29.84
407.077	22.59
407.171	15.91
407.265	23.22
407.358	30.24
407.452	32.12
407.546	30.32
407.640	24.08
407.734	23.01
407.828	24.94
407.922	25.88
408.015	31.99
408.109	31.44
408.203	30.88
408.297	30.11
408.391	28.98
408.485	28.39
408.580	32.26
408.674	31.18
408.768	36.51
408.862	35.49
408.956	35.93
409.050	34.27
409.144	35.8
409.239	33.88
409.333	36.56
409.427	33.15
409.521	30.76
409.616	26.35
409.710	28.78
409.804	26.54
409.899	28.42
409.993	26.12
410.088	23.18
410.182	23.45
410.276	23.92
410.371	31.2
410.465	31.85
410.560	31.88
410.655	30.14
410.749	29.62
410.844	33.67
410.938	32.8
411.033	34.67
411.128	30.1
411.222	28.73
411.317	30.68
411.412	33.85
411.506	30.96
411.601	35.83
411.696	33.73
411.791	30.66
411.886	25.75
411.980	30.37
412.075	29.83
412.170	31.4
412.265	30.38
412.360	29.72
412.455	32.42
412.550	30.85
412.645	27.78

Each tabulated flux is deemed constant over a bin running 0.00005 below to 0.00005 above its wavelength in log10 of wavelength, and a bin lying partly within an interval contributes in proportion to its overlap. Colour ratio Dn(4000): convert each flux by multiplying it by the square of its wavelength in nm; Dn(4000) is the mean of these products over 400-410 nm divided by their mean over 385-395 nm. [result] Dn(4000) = 2.0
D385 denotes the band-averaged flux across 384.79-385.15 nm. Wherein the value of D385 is 14.7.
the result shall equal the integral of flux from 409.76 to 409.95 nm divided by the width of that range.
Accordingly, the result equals 27.4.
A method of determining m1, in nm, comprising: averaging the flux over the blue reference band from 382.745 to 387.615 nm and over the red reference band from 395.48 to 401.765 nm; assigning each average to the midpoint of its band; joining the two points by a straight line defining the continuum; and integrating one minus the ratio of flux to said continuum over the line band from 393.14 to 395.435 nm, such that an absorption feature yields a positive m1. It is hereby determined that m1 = 0.73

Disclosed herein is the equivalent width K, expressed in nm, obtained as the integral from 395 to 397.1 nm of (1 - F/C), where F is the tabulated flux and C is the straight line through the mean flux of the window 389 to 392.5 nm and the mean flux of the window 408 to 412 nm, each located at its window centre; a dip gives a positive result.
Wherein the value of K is 0.720 nm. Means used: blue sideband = 19.2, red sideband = 30.9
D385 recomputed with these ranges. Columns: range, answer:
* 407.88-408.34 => 30.2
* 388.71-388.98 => 13.3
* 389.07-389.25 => 24.3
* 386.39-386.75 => 14.4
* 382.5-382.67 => 8.99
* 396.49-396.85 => 7.79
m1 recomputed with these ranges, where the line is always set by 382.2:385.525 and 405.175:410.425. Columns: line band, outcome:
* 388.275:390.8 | -0.24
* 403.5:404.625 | -0.10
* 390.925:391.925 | -0.32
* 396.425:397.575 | 0.62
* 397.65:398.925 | -0.14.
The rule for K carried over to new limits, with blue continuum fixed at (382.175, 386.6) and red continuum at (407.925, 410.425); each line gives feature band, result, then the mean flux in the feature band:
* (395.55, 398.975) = 0.72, 17.3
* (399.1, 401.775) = -0.44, 28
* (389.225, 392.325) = -0.43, 19.2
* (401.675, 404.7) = -0.22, 27.9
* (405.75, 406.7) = 0.15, 23.8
